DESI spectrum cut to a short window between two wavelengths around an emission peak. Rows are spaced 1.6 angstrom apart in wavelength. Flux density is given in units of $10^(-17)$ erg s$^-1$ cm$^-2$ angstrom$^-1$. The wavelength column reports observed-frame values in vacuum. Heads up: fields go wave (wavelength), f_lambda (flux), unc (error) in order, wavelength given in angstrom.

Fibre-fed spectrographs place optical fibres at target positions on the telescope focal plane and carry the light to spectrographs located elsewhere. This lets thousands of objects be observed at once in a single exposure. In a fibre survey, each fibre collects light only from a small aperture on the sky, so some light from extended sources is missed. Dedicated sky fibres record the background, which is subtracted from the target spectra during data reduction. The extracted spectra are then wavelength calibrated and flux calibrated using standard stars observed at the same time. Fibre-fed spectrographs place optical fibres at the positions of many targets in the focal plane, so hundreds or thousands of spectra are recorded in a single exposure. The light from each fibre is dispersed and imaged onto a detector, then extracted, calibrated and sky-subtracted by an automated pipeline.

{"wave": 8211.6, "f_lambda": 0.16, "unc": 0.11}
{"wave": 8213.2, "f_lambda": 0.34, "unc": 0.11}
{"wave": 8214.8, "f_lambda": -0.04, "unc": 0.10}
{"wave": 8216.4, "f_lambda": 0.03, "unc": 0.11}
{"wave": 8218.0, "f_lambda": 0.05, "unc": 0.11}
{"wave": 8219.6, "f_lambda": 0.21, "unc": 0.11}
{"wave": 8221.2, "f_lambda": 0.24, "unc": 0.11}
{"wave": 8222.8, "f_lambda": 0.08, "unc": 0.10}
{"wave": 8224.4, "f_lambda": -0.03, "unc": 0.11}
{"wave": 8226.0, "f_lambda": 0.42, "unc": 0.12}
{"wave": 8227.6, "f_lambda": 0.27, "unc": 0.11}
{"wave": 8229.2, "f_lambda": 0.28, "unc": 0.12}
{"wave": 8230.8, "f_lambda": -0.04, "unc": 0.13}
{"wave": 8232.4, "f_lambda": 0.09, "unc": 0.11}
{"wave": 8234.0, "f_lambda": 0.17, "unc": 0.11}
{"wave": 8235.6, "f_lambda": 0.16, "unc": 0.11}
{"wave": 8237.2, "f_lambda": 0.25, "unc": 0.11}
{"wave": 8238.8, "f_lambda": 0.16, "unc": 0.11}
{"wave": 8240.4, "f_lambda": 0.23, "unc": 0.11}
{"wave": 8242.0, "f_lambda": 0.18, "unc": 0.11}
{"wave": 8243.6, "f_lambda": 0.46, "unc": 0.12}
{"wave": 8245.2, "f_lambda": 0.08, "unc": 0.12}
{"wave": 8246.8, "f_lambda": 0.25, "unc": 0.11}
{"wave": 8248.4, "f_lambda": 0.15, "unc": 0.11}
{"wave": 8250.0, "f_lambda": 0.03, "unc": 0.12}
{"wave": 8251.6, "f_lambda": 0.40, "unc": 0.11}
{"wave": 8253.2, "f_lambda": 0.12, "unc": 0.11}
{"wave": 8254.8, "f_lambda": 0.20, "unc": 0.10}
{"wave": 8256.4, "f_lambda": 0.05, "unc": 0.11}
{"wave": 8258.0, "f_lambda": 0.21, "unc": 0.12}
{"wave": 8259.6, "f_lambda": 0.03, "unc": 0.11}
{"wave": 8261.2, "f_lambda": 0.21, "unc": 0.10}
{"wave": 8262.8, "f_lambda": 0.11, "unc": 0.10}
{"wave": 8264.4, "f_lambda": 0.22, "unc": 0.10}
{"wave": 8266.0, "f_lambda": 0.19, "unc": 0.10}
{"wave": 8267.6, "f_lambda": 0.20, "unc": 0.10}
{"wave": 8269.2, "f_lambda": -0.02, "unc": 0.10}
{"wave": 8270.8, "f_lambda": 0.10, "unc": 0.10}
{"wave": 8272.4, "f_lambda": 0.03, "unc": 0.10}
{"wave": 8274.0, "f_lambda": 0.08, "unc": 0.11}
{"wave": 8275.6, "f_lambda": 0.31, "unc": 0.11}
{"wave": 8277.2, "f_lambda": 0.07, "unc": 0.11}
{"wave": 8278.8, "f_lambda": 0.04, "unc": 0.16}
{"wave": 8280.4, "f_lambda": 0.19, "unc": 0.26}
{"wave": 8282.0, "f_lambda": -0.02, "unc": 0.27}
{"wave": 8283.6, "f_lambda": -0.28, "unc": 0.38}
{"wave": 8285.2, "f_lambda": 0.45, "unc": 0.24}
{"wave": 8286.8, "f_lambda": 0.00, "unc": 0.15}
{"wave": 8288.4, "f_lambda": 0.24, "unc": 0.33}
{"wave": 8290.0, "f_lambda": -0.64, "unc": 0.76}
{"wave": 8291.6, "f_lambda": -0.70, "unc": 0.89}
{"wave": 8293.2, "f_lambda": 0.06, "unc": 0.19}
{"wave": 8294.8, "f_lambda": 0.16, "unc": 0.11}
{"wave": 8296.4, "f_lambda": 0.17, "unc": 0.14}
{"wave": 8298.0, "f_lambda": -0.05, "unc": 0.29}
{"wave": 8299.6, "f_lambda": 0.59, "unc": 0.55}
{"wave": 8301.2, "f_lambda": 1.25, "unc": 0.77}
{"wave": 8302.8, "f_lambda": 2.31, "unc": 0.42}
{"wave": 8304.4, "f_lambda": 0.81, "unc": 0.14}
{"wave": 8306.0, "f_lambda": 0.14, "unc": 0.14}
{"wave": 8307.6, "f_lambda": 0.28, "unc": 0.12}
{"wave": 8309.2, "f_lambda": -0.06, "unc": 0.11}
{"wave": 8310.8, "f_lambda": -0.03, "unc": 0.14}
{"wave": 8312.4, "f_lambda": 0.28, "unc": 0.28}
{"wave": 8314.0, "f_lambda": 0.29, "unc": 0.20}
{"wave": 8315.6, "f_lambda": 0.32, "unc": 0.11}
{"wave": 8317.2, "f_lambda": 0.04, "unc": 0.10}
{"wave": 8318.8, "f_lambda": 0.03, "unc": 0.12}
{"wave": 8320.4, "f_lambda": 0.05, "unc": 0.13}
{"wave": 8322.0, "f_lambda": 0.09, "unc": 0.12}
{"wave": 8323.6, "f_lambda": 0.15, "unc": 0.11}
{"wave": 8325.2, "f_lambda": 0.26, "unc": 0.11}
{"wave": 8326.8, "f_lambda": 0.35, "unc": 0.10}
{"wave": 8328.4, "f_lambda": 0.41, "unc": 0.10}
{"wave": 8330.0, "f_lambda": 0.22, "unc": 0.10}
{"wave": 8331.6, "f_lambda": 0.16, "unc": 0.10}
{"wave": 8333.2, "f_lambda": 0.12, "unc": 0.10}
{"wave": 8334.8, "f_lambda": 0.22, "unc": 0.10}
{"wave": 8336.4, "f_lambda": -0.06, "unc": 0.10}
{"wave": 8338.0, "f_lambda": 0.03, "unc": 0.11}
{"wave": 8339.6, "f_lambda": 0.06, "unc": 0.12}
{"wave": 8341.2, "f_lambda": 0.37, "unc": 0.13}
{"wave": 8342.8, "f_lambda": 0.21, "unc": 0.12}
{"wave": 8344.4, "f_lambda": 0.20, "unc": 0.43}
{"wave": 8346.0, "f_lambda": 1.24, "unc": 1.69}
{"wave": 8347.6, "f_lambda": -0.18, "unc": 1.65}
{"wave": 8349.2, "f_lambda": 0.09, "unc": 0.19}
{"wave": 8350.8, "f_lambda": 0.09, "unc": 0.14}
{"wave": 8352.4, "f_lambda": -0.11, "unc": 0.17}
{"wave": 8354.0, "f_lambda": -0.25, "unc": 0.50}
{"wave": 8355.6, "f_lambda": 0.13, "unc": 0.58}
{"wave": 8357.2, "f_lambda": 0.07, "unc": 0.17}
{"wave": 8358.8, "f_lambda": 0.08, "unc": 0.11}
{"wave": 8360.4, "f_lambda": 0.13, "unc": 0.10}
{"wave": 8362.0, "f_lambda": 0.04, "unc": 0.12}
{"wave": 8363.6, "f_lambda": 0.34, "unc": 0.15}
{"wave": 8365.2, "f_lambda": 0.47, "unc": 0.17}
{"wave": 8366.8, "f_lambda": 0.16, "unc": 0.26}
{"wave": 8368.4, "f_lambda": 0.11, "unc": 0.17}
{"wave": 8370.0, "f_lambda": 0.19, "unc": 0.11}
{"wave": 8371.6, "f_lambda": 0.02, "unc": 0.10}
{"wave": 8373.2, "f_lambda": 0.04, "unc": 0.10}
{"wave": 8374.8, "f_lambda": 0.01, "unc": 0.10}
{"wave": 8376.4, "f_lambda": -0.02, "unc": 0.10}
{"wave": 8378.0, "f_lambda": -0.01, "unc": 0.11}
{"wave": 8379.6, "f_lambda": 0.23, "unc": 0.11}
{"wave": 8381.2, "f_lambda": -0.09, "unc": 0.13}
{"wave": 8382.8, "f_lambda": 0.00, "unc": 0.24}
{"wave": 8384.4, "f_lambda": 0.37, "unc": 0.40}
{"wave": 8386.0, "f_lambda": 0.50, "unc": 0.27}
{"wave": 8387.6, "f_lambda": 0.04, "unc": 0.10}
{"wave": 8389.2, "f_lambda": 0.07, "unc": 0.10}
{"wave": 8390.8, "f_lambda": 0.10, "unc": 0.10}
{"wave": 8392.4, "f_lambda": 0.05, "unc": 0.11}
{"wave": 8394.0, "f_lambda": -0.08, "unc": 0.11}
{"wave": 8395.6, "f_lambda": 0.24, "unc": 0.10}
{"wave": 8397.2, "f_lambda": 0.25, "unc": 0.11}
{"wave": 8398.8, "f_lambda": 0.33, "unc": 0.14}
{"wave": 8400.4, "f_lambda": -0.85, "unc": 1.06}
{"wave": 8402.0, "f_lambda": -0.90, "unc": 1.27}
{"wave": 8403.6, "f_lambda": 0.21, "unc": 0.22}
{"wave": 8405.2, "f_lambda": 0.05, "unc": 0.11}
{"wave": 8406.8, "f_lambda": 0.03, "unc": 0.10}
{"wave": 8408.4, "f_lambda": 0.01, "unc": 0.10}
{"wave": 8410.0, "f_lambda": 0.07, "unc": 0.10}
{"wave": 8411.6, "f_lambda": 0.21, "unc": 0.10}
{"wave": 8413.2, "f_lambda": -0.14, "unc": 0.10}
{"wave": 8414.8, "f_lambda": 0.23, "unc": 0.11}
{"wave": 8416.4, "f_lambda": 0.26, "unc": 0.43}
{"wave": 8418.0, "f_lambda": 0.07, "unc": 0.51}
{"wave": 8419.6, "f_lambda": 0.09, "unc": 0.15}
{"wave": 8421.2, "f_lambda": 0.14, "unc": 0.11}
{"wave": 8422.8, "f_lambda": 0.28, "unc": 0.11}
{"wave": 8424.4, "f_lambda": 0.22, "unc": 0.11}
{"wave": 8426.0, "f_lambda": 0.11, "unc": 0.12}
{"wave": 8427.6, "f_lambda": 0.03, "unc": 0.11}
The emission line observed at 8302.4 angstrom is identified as H-alpha 6563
